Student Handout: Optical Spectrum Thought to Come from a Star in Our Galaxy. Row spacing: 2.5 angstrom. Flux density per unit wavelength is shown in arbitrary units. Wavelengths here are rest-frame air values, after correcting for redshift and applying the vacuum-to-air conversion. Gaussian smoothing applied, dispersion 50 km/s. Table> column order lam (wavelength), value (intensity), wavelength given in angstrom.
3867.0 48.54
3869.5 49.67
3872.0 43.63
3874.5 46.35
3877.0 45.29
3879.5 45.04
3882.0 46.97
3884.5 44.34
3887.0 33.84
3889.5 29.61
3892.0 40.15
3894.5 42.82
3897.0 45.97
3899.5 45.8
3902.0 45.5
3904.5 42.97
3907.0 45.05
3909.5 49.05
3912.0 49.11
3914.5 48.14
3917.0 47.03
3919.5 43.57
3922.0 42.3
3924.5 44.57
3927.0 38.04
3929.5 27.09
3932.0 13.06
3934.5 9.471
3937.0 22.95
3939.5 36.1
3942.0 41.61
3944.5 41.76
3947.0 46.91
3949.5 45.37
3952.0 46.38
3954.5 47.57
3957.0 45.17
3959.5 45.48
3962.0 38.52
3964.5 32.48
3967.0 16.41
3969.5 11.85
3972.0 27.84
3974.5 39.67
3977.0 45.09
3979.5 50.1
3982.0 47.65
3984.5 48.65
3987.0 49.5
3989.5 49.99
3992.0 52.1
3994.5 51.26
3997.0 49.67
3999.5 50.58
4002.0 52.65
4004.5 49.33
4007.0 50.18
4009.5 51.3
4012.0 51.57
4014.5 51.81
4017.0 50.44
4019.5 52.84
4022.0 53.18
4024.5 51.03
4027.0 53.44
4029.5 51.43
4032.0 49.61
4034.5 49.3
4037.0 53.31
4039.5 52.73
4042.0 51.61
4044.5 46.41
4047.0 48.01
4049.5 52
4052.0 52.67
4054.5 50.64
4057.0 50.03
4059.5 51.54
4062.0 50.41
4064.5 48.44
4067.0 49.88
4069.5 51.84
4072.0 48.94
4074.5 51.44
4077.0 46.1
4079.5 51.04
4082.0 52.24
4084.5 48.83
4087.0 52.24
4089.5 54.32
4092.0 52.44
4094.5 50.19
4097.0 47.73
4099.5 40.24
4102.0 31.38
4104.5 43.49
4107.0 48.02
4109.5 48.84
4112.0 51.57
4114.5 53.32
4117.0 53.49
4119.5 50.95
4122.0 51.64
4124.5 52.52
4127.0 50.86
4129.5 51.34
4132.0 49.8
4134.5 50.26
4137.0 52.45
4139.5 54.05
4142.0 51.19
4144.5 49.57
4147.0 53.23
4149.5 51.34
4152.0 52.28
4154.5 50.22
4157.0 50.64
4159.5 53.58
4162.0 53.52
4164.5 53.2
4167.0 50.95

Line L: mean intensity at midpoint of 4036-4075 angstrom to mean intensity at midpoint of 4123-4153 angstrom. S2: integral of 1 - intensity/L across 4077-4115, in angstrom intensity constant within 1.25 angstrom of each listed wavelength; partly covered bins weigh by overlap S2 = 2.1 angstrom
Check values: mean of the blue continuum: 50.6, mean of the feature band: 48.2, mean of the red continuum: 51.6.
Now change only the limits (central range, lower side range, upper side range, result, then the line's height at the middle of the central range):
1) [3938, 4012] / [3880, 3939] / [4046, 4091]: 0.6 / 43.8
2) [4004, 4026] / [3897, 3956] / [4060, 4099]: -2.6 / 46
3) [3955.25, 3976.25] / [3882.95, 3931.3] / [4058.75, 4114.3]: 5.4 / 44.2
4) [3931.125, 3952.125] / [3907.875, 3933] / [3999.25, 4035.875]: 4.7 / 42.9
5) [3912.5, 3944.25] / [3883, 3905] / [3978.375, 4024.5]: 6.5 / 44.3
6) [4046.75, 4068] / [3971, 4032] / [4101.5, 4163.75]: -0.3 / 49.9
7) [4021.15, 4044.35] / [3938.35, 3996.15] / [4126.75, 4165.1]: -3.1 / 45.4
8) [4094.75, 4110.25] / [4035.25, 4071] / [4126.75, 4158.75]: 2.3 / 51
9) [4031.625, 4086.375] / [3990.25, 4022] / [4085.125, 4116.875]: -1.0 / 49.4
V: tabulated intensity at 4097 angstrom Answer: 47.73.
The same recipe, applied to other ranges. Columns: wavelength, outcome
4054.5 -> 50.64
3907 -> 45.05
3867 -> 48.54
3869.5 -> 49.67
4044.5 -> 46.41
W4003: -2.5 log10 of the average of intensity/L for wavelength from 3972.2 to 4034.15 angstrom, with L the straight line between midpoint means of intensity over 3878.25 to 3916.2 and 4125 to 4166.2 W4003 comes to -0.06 mag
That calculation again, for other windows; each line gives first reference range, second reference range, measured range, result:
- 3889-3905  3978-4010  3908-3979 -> 0.223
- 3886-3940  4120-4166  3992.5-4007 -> -0.170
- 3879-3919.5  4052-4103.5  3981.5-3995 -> -0.078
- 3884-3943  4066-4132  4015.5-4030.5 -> -0.159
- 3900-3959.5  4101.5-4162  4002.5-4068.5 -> -0.121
